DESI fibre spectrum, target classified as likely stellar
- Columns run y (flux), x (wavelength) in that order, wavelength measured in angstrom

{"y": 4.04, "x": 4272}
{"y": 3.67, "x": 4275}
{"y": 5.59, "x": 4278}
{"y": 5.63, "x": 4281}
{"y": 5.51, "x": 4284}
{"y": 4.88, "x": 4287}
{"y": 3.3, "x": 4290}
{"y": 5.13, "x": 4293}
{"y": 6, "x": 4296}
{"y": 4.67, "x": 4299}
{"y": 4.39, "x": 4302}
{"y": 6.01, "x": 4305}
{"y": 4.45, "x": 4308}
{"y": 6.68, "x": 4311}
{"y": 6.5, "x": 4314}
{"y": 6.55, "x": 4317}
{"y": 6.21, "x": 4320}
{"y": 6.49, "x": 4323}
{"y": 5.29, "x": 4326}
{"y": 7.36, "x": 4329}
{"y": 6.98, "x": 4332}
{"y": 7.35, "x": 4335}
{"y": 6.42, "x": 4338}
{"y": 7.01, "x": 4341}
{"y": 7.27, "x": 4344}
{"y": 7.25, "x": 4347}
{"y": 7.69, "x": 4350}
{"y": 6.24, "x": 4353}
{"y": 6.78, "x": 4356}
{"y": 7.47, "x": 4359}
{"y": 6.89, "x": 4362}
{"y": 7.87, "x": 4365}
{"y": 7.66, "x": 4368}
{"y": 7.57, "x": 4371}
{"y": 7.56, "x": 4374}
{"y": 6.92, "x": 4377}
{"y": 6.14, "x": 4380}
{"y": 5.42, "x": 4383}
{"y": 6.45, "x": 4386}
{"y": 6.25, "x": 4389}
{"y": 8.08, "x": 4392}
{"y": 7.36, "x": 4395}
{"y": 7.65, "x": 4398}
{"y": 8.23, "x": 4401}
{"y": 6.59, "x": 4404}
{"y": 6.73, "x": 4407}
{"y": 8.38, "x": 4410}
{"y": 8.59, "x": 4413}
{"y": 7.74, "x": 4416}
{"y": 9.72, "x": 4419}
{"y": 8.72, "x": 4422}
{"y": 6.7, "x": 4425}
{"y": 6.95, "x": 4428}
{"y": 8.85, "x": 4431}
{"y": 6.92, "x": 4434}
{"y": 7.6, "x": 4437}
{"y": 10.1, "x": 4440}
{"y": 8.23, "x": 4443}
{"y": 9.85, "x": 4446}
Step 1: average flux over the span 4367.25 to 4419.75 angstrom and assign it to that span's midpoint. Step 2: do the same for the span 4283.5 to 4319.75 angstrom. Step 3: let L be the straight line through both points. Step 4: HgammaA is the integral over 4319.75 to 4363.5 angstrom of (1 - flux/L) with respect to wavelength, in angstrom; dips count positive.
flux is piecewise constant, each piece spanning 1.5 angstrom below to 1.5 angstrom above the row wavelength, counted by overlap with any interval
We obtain -4.48 angstrom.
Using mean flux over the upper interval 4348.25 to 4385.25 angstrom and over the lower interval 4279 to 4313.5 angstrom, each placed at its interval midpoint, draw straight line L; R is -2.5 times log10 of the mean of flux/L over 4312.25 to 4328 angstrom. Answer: -0.08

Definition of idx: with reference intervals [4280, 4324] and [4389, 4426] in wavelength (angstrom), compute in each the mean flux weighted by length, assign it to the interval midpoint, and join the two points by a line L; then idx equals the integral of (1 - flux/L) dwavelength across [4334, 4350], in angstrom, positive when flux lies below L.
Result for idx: -1.9 angstrom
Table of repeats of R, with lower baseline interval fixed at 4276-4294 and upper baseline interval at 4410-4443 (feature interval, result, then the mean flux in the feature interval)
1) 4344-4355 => -0.10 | 7.08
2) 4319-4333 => -0.10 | 6.46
